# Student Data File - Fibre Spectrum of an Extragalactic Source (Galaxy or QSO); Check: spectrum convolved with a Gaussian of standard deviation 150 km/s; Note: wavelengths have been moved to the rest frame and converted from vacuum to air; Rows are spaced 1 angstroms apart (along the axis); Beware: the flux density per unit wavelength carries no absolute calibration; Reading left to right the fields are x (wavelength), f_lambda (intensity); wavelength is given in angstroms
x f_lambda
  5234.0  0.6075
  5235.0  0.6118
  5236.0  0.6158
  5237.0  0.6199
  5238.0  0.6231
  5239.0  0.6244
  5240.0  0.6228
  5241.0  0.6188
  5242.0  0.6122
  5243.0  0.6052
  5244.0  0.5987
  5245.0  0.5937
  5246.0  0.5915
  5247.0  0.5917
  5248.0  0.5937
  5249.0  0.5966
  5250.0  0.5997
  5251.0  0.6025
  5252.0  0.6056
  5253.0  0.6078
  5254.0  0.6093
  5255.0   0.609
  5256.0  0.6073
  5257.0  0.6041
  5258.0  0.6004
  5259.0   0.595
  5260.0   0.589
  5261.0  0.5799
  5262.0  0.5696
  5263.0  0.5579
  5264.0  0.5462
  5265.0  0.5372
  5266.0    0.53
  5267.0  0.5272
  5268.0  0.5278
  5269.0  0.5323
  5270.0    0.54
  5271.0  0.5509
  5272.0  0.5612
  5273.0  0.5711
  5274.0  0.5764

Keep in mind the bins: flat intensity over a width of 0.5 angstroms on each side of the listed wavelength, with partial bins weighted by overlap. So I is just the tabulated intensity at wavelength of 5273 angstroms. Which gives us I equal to 0.5711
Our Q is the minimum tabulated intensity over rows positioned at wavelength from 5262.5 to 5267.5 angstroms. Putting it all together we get 0.5272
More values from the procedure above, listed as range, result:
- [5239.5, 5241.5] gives 0.6188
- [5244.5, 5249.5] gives 0.5915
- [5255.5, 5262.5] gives 0.5696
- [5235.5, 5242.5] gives 0.6122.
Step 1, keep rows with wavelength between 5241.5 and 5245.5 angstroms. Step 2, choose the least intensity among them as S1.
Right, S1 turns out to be 0.5937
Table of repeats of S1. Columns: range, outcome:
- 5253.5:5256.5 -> 0.6073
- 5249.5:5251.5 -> 0.5997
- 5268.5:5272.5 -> 0.5323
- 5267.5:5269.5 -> 0.5278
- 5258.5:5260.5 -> 0.589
